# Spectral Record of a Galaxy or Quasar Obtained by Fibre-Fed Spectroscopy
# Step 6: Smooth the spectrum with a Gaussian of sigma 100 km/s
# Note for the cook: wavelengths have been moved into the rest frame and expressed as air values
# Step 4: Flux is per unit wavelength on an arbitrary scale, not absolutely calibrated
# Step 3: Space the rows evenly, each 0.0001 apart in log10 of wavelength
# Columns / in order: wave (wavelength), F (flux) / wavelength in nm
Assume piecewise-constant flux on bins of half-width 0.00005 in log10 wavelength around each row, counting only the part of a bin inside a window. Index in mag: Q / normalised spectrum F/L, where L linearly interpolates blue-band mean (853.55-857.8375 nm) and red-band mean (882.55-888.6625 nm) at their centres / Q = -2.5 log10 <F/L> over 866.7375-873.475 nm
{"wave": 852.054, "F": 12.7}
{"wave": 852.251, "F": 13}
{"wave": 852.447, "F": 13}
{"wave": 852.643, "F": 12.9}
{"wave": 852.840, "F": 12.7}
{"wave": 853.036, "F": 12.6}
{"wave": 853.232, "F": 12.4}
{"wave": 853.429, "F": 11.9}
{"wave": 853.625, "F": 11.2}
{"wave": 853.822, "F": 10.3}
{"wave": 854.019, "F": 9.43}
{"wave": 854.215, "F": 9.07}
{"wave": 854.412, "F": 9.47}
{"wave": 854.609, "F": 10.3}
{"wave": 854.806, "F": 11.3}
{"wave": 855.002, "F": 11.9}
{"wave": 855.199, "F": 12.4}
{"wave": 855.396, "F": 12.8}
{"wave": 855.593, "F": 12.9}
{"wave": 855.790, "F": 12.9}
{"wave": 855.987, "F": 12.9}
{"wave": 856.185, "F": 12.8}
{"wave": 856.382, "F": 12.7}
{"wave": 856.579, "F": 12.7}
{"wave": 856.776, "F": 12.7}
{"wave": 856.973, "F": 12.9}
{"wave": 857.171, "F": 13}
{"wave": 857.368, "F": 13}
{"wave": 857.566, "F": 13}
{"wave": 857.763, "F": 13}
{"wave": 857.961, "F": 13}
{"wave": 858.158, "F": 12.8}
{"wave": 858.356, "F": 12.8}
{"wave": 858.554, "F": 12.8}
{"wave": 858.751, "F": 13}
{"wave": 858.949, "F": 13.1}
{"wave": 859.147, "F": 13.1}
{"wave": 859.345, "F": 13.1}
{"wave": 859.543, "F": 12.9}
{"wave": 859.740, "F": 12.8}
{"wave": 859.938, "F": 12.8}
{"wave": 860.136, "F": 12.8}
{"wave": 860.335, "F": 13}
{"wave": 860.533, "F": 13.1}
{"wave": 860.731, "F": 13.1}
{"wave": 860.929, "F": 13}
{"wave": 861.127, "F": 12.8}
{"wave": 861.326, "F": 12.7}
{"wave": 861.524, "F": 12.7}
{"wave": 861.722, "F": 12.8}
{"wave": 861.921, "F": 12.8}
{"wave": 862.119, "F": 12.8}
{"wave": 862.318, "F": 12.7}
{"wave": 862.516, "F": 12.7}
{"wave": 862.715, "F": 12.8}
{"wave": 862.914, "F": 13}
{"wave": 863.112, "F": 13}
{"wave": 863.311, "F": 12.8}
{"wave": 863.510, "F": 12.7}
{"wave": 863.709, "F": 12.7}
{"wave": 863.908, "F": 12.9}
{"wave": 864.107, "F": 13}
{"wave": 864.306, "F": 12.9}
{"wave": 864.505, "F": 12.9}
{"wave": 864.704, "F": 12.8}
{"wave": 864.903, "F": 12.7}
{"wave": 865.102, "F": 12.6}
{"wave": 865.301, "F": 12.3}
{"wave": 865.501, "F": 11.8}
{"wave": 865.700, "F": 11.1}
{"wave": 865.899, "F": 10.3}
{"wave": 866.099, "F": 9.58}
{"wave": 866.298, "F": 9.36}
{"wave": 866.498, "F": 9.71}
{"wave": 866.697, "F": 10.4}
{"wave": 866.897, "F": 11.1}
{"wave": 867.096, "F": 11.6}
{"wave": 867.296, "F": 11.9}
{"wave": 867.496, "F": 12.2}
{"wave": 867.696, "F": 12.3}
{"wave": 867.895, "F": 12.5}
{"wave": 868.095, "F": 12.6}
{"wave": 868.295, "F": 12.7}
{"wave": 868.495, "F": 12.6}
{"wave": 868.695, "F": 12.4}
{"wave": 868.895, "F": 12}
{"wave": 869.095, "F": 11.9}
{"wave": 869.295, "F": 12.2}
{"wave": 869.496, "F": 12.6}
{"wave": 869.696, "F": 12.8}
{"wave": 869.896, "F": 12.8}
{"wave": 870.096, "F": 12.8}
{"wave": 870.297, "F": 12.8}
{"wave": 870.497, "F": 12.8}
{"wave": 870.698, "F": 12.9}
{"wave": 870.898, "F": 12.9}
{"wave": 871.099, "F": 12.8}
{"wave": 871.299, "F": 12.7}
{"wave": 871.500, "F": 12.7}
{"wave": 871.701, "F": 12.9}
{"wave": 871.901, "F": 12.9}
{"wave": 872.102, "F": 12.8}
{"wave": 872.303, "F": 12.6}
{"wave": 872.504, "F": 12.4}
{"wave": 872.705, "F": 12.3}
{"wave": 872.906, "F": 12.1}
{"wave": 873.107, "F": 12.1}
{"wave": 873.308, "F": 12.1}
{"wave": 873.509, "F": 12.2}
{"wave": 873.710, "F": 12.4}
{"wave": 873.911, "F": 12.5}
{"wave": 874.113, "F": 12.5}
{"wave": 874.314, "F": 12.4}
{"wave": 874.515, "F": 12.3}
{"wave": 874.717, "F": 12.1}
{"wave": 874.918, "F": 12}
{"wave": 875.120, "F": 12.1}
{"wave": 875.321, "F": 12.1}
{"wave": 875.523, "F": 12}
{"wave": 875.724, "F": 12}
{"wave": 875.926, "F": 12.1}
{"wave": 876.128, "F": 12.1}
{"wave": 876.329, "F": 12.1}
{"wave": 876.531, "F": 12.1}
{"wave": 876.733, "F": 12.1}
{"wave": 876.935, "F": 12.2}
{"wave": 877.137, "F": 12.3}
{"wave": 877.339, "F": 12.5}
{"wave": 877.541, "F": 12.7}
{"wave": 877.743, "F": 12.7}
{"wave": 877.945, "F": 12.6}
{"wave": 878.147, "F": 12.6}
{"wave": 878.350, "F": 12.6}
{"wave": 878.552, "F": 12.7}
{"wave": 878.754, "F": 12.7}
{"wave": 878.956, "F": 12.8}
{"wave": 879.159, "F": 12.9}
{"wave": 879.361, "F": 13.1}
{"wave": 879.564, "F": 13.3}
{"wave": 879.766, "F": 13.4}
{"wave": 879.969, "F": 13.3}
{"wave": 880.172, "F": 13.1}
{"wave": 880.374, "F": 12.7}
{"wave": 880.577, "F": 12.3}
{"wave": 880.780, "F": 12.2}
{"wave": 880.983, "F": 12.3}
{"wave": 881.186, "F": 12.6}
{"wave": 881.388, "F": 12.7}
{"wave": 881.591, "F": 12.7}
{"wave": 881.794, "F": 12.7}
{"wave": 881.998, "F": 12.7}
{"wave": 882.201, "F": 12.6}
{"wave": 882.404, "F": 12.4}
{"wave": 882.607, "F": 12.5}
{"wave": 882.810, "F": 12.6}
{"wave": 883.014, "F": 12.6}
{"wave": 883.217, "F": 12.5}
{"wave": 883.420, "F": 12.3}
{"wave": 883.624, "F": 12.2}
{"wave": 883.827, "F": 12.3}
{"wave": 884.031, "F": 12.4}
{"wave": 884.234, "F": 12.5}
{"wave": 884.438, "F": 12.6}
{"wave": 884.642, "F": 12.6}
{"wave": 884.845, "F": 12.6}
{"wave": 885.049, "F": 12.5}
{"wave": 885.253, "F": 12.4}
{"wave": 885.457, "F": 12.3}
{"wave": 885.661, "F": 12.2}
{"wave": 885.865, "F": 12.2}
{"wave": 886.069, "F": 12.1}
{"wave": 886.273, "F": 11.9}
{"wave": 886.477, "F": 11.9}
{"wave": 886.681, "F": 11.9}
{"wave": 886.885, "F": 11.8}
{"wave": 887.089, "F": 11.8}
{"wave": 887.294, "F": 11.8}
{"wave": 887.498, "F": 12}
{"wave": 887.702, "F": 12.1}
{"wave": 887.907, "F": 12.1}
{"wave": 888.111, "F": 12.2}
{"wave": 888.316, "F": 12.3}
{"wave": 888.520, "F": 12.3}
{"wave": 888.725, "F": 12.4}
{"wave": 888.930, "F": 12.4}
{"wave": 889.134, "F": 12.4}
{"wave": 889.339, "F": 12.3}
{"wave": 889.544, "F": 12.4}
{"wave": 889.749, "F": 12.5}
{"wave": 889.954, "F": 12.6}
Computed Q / -0.03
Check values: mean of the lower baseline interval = 11.9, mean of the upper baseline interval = 12.2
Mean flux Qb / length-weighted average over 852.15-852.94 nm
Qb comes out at 12.9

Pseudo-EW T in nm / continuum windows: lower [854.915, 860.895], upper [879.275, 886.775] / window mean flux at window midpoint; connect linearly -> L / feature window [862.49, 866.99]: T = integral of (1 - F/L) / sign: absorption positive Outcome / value 0.29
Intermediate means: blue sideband 12.9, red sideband 12.5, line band 11.9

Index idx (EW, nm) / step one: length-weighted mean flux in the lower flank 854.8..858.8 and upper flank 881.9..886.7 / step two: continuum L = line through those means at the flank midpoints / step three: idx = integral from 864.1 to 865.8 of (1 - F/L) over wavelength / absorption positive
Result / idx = 0.03 nm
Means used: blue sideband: 12.8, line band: 12.4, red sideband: 12.4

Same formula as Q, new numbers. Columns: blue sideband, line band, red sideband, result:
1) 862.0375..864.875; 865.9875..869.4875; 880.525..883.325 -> 0.102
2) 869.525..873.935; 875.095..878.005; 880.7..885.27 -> 0.028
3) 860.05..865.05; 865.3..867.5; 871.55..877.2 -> 0.170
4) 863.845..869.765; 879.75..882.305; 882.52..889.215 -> -0.045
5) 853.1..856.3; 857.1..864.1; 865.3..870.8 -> -0.108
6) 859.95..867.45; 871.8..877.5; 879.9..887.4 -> 0.005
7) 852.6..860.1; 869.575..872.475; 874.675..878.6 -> -0.043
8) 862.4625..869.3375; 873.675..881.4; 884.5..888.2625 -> -0.034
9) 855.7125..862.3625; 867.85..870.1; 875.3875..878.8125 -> 0.010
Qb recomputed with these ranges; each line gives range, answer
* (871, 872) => 12.8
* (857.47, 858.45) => 12.9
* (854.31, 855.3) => 11.1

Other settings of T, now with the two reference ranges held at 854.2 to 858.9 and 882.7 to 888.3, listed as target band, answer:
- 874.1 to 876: 0.02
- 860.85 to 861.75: -0.03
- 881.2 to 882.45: -0.04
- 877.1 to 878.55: -0.04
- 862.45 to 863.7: -0.05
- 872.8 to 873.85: 0.01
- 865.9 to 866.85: 0.19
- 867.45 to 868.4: -0.01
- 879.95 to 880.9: -0.03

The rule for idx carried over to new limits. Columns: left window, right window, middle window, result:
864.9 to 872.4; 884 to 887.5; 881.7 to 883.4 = -0.054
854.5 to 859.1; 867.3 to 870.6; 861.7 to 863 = -0.024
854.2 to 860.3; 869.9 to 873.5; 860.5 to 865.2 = -0.100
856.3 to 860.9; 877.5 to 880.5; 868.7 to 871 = 0.056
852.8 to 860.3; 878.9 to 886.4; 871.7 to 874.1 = 0.008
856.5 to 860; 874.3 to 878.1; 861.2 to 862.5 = 0.004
